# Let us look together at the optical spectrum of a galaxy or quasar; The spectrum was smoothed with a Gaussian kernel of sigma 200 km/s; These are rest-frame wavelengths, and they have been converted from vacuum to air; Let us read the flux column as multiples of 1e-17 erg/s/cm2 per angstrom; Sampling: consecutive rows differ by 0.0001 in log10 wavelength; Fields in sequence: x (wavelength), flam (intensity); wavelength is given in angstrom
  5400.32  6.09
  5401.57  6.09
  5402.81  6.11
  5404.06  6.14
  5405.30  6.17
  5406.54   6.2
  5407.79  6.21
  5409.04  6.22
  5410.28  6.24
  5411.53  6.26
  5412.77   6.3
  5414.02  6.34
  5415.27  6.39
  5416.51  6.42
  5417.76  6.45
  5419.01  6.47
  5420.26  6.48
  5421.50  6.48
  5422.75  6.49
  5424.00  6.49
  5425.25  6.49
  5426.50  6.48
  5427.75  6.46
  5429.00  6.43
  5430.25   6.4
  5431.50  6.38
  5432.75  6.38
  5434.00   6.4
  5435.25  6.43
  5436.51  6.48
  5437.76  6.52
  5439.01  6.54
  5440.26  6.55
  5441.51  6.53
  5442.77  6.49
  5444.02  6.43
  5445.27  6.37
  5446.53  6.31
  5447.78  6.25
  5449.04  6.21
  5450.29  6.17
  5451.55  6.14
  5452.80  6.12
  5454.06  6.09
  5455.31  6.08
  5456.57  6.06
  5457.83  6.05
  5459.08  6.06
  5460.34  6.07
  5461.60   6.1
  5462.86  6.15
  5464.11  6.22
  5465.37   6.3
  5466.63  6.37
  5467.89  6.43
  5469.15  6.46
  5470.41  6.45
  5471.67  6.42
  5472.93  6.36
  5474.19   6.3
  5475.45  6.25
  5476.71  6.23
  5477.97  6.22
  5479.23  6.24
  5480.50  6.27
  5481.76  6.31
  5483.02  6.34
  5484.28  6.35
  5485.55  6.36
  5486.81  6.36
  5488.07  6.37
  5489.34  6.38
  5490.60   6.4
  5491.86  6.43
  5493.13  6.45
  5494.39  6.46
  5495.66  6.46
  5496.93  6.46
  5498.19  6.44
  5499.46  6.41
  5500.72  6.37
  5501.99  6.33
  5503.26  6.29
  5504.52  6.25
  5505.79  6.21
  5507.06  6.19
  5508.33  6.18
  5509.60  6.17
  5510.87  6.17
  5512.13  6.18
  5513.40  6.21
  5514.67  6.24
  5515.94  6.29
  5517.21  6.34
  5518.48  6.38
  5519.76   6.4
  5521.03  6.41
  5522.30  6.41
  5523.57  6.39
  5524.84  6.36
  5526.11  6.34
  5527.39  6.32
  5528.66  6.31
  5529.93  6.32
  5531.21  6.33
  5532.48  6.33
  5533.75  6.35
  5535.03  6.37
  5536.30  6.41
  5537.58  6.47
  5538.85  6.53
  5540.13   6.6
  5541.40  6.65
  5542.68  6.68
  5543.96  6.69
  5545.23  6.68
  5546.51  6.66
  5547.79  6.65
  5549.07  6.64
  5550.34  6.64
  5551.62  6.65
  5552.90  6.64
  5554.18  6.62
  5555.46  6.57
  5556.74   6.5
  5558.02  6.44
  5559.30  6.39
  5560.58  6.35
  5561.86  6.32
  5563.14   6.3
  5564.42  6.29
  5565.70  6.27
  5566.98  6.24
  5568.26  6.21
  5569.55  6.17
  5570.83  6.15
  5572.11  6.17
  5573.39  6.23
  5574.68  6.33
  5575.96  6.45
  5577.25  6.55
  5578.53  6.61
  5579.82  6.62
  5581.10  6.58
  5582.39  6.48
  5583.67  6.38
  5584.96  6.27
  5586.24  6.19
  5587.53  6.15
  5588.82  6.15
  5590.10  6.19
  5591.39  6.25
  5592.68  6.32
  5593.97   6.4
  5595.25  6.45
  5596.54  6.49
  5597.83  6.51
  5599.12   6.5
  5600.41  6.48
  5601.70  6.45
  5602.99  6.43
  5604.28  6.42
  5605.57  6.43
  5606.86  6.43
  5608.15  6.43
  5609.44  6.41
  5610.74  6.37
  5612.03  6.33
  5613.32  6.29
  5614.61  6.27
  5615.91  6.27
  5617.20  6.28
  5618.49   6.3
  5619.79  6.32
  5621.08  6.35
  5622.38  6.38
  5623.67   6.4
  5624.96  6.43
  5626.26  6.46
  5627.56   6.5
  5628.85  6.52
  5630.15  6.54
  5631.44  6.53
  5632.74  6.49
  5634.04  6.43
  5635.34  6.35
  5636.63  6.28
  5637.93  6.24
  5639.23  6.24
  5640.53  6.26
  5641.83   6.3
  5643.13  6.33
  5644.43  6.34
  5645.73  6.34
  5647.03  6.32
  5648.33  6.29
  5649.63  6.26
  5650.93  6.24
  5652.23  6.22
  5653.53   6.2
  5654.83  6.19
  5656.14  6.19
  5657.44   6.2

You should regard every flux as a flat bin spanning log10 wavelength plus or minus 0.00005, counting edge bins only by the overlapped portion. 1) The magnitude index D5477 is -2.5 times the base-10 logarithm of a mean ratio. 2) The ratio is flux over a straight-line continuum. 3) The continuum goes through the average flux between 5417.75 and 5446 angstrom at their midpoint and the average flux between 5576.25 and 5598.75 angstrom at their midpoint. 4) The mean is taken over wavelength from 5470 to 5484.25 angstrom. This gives 0.02 mag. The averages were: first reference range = 6.46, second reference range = 6.39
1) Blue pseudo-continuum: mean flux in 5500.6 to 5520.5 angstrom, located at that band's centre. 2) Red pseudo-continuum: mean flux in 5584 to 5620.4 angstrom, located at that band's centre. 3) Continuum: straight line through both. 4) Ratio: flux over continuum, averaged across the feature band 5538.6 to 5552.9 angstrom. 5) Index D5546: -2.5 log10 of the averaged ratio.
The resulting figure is -0.059 mag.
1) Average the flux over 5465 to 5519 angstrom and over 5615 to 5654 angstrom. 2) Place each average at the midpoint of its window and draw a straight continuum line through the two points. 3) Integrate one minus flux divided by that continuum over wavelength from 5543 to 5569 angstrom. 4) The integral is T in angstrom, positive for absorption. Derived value -0.6 angstrom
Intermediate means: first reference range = 6.33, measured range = 6.49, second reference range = 6.35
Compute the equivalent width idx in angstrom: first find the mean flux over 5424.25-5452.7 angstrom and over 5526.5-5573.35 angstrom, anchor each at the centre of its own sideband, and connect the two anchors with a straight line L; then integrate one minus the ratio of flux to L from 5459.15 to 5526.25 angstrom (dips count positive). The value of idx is 1.05 angstrom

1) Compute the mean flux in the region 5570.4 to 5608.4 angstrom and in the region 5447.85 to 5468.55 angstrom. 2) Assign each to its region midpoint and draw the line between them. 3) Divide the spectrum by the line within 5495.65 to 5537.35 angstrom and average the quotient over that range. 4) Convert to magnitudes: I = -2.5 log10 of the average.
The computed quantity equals -0.010 mag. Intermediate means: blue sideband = 6.17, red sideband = 6.38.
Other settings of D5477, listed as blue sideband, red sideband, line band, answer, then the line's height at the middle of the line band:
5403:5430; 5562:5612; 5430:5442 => -0.02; 6.36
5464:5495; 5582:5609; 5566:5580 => 0.01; 6.37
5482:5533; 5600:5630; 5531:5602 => -0.01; 6.37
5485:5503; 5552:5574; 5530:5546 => -0.02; 6.37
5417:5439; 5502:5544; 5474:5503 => 0.01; 6.39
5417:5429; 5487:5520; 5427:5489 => 0.02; 6.41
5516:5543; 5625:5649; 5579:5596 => 0.01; 6.39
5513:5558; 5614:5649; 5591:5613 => 0.00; 6.39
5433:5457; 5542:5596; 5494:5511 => 0.01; 6.37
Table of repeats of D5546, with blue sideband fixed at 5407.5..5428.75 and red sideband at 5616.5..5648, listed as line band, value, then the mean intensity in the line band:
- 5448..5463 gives 0.05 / 6.11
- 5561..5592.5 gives 0.01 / 6.32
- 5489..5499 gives -0.01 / 6.44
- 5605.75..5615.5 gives 0.00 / 6.36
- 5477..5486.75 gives 0.02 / 6.3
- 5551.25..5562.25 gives -0.02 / 6.5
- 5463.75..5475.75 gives 0.01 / 6.36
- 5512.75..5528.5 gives 0.01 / 6.34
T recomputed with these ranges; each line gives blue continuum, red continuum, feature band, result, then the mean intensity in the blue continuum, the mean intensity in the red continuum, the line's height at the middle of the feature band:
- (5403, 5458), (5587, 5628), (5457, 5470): 0.3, 6.34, 6.37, 6.35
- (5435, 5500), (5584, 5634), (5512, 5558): -0.8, 6.32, 6.38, 6.35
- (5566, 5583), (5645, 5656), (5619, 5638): -0.4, 6.36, 6.25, 6.29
